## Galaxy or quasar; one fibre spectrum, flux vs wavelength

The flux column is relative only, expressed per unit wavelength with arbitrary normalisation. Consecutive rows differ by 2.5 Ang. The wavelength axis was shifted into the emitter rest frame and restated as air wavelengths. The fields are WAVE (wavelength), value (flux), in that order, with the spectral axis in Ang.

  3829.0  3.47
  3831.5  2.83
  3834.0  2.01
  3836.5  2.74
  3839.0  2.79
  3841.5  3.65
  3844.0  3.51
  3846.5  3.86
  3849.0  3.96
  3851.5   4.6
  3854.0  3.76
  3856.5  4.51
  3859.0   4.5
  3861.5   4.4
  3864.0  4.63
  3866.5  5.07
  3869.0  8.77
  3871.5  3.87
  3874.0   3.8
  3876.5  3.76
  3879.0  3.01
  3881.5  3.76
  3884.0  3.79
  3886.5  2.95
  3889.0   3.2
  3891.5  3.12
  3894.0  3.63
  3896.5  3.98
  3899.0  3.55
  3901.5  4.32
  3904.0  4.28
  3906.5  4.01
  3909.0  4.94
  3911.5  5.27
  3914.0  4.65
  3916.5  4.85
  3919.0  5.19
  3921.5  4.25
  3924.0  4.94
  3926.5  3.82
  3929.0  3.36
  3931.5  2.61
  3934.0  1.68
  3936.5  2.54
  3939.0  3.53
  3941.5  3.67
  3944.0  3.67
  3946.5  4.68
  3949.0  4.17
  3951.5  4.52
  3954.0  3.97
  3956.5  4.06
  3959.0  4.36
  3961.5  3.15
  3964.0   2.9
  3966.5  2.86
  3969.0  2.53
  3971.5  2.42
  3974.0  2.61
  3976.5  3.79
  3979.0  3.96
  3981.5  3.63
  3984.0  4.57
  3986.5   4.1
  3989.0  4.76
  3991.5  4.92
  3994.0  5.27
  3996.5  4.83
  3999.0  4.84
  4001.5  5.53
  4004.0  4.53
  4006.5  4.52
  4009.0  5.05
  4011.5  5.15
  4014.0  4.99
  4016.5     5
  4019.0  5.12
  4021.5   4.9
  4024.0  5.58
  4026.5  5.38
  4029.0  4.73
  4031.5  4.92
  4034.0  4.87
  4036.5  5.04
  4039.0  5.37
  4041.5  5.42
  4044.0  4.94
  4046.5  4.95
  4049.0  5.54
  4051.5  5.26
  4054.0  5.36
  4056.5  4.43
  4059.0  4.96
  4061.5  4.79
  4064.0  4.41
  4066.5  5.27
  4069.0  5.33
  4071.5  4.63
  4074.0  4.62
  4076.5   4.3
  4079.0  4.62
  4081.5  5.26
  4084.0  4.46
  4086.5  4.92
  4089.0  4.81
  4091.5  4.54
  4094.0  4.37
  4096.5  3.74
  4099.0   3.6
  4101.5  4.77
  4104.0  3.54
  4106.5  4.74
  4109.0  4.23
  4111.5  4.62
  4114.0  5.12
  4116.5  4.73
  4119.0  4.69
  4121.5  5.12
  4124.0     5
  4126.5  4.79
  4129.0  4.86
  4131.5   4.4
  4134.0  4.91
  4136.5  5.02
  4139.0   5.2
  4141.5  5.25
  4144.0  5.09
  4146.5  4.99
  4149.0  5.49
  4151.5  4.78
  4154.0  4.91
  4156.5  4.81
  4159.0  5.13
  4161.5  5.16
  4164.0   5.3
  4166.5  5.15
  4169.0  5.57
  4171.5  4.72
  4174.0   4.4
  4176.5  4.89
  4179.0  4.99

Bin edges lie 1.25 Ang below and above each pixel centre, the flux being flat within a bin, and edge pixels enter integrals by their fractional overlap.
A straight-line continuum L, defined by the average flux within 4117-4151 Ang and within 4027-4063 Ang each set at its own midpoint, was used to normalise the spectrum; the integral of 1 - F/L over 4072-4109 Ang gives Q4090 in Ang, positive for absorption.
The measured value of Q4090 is 4.2 Ang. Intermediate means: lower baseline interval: 5.04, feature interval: 4.45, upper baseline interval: 4.98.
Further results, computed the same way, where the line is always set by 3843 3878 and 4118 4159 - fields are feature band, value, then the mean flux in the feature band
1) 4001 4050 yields -3.0 Ang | 5.07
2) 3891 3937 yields 6.0 Ang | 3.98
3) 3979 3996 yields 0.7 Ang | 4.51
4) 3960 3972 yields 4.7 Ang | 2.83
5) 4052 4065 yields 0.0 Ang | 4.82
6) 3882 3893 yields 3.0 Ang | 3.31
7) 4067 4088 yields 0.3 Ang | 4.79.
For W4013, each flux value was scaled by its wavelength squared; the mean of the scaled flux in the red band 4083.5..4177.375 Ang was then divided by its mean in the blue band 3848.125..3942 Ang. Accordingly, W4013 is 1.3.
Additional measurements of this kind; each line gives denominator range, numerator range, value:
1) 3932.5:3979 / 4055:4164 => 1.51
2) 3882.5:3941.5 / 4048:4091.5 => 1.37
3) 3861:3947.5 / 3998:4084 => 1.32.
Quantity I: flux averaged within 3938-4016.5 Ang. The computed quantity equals 4.13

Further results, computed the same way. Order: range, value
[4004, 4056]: 5.08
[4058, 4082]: 4.8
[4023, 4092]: 4.96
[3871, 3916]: 3.9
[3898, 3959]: 4.03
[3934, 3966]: 3.67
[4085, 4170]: 4.8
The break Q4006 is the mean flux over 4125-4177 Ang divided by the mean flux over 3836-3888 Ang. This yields 1.22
